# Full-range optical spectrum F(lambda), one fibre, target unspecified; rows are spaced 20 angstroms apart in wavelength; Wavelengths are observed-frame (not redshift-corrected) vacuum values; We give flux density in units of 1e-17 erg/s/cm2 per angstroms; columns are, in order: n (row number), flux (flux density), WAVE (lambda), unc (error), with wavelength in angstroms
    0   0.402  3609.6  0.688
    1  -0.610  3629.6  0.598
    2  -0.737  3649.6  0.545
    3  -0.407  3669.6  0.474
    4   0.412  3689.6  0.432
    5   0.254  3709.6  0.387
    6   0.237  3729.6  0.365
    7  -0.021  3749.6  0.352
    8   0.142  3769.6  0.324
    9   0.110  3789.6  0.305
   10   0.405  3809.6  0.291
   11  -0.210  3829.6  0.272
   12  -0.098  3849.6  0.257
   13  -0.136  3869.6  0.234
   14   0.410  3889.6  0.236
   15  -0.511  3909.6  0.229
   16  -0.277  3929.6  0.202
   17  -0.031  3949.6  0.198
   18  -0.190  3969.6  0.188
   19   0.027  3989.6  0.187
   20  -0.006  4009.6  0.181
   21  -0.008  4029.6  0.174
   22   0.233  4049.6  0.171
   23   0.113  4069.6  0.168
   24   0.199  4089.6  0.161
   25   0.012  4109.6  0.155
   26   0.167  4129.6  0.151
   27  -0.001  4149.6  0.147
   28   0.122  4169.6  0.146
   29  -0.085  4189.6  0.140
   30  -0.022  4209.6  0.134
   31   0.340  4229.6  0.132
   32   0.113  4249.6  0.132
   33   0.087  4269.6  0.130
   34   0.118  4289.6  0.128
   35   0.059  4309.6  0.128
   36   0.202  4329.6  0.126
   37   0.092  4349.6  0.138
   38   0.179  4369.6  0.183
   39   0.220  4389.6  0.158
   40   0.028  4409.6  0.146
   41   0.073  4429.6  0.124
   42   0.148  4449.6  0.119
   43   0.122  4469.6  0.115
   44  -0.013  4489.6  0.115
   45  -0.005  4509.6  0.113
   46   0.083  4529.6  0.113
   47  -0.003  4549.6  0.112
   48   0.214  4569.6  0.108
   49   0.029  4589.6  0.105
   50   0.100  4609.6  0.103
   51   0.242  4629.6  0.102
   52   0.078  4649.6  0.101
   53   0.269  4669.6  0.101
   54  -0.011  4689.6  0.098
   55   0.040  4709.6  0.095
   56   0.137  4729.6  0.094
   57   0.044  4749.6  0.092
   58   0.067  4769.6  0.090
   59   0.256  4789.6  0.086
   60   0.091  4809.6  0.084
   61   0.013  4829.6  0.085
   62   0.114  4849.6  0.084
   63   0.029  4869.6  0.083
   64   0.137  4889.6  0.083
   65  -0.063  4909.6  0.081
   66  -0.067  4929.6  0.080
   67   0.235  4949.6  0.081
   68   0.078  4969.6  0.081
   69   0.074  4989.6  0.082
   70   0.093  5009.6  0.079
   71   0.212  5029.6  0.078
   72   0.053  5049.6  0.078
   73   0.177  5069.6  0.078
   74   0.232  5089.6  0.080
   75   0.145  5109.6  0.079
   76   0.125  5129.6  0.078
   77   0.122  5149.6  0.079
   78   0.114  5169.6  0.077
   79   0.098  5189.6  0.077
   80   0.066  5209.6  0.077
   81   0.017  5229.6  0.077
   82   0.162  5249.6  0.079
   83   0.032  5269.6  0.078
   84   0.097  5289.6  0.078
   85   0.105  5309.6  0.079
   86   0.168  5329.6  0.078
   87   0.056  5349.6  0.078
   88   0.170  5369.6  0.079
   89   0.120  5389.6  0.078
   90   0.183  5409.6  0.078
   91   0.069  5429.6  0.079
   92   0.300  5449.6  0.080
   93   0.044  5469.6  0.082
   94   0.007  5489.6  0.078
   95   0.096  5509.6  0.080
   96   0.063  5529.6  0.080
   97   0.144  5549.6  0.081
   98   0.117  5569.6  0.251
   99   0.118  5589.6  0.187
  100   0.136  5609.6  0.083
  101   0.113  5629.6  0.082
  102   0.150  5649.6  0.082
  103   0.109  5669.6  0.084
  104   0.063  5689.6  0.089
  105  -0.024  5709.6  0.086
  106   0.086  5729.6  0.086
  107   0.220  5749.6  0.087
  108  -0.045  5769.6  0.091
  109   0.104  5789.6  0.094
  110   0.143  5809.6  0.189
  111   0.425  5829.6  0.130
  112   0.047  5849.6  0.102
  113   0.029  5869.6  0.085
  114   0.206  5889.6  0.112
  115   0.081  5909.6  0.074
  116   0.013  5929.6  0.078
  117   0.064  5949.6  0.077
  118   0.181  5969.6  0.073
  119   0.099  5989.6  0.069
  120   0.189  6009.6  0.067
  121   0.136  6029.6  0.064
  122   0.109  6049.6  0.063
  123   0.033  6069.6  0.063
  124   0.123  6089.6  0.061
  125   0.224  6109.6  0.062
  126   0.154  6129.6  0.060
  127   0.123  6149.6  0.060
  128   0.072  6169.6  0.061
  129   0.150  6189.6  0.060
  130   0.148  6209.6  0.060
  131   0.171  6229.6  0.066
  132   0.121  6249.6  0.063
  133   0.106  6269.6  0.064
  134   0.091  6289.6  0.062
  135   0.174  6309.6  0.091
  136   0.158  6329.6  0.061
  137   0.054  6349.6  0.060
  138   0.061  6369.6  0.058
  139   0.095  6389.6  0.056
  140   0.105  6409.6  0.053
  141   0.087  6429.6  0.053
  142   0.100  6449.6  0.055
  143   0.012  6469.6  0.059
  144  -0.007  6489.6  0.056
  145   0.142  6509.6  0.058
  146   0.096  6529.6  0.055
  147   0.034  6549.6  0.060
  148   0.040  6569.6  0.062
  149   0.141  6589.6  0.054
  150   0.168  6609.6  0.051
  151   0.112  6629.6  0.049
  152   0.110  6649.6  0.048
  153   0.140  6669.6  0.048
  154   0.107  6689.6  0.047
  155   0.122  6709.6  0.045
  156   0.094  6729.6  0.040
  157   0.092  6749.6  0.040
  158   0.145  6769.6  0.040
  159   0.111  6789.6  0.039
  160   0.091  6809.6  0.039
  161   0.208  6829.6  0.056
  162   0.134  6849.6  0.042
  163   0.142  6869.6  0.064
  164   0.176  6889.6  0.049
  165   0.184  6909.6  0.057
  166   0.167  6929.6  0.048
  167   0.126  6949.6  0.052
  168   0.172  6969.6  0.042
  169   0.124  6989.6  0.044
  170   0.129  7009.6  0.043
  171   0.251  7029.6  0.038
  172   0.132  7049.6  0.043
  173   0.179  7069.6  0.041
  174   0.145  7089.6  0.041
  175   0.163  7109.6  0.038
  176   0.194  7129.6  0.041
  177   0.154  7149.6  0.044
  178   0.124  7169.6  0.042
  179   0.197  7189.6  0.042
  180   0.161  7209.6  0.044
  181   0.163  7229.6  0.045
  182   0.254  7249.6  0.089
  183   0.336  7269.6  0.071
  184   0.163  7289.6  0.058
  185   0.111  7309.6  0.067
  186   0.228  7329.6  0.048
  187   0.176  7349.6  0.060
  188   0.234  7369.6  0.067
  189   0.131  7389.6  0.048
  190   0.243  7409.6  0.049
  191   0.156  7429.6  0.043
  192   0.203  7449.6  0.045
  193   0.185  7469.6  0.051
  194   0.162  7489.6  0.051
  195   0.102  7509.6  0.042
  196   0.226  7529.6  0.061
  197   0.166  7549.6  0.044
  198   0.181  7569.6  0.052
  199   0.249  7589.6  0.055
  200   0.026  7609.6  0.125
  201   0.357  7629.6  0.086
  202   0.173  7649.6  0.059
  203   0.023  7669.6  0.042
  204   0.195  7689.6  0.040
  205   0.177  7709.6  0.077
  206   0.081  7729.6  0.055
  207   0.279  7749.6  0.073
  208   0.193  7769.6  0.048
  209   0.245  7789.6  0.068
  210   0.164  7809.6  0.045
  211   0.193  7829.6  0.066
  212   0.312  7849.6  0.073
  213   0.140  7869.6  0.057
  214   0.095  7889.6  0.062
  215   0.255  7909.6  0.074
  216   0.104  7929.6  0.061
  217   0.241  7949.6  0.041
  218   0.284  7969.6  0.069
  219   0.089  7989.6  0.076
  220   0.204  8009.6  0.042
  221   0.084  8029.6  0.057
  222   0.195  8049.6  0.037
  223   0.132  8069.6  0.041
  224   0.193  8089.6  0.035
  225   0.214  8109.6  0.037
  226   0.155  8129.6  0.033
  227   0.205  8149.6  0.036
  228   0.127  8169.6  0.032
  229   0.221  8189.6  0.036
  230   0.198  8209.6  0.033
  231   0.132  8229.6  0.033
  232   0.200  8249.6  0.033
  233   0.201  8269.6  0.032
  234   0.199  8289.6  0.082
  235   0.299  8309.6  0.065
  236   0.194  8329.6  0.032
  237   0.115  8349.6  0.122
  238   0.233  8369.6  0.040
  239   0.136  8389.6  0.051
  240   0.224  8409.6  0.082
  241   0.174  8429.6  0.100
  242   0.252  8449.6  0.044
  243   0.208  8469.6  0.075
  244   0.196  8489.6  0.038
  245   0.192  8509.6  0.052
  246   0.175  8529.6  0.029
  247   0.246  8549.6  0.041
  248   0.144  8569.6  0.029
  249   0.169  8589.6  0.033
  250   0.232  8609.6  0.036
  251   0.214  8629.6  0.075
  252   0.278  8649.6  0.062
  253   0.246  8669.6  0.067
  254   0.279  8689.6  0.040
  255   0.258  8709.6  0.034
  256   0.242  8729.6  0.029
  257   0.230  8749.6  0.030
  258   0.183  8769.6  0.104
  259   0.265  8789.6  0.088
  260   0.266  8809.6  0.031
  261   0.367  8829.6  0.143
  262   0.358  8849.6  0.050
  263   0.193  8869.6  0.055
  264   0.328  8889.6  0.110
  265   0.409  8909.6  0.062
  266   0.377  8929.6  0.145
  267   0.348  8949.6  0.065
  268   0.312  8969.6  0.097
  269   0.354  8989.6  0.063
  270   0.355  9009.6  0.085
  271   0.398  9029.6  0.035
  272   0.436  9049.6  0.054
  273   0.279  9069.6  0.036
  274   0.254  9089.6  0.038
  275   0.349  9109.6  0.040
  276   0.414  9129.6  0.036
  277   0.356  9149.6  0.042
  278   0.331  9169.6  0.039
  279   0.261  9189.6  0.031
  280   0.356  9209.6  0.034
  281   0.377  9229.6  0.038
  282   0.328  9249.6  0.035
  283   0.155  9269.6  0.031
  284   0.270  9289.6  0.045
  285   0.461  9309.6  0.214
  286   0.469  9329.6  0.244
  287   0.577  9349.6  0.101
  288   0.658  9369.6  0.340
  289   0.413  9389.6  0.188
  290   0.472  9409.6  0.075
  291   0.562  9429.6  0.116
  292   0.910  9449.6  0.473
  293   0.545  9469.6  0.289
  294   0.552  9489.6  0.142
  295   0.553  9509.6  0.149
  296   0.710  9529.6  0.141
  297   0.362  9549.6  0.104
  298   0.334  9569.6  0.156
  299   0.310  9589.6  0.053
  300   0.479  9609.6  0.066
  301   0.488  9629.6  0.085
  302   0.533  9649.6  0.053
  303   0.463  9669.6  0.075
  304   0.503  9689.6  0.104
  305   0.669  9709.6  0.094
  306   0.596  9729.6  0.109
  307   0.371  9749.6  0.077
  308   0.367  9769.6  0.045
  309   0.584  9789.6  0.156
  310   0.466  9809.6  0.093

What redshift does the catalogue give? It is 1.34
